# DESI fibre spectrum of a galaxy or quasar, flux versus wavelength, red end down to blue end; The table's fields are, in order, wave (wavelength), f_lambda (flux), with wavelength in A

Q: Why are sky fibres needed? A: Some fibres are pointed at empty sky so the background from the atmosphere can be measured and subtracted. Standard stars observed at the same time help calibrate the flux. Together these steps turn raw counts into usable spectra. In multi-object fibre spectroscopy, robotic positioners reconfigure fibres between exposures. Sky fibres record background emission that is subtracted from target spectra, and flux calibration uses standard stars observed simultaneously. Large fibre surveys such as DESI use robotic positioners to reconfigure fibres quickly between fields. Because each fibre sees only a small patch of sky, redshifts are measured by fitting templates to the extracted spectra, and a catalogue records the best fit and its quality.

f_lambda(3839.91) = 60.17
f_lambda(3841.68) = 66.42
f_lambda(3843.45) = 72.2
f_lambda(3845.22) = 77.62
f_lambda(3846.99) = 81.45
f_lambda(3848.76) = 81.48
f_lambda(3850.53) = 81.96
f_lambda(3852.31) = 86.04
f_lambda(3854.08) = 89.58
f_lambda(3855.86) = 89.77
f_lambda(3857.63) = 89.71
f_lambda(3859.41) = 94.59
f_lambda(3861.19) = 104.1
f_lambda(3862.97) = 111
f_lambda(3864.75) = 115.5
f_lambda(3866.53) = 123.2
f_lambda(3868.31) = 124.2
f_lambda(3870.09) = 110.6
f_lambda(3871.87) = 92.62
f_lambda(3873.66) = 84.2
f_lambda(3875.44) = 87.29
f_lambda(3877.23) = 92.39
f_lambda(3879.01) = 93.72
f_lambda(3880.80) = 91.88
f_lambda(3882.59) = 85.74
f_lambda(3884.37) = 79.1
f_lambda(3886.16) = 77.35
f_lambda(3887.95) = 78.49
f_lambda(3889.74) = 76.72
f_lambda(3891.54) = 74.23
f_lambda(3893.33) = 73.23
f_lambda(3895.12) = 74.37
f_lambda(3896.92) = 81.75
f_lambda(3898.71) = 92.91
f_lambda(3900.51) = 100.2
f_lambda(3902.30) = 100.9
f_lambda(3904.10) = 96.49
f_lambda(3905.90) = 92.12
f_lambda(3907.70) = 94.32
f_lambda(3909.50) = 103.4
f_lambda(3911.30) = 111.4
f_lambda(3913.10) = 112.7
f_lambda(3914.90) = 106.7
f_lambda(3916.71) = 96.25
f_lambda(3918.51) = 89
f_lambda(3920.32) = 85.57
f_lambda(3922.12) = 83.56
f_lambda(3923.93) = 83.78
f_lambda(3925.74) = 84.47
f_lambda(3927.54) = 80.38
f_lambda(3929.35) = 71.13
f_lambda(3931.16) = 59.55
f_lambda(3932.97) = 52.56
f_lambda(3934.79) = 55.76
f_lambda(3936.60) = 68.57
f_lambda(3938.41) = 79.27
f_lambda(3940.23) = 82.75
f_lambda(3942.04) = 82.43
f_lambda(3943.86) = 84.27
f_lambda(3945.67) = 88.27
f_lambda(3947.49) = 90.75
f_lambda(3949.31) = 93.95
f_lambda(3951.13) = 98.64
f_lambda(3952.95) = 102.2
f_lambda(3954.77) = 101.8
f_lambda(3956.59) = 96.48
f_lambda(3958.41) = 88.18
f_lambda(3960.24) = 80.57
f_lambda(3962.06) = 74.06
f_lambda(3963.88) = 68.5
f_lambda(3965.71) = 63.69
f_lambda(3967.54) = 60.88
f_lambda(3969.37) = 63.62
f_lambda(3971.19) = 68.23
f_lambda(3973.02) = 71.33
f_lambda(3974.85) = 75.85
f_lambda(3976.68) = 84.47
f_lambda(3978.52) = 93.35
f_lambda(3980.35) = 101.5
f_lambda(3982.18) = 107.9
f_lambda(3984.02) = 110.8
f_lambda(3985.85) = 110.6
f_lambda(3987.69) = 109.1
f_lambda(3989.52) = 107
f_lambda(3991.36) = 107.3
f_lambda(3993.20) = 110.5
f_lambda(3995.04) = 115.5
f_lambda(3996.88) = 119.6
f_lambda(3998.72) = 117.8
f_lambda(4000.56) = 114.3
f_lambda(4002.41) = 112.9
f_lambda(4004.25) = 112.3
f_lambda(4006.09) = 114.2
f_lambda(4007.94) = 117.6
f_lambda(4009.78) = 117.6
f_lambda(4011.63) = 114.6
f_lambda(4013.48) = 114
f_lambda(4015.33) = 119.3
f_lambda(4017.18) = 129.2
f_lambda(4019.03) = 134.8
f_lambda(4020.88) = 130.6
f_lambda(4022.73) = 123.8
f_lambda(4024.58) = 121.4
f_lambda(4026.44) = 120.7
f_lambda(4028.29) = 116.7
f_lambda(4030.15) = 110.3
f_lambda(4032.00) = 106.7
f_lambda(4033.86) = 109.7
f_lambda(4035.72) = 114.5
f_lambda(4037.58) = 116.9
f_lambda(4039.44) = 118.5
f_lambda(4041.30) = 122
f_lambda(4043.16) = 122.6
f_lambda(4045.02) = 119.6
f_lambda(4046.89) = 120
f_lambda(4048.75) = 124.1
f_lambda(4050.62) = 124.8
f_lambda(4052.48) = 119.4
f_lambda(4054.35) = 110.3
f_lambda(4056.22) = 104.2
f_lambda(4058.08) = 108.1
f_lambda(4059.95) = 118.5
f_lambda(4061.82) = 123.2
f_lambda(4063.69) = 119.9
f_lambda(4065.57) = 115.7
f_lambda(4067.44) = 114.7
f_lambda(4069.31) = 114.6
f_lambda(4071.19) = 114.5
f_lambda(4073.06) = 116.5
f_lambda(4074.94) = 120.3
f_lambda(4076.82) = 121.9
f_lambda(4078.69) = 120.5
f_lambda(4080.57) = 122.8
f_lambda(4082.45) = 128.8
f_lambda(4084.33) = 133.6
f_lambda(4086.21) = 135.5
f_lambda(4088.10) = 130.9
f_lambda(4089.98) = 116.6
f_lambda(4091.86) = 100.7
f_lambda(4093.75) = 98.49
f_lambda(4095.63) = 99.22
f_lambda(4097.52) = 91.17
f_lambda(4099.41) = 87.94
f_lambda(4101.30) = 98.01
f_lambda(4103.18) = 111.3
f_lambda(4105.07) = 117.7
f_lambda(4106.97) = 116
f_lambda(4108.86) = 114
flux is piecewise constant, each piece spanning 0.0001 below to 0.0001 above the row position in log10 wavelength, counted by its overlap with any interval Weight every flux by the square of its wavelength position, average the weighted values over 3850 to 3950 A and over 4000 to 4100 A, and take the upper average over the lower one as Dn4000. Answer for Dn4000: 1.42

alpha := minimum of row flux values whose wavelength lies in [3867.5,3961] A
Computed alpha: 52.56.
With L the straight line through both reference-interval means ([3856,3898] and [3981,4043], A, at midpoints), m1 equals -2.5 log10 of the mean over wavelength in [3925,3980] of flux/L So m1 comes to 0.312 mag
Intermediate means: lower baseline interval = 91.9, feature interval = 79.1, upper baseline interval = 116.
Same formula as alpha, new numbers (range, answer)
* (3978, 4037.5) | 93.35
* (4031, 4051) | 106.7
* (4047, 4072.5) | 104.2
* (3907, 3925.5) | 83.56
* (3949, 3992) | 60.88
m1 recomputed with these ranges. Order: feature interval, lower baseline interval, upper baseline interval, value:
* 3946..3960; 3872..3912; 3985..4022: 0.10 mag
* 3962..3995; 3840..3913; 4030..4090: 0.19 mag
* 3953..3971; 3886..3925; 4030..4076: 0.27 mag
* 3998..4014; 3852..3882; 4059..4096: -0.03 mag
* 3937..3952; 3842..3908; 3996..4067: 0.18 mag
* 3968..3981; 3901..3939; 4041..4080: 0.25 mag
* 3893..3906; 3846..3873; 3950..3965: 0.06 mag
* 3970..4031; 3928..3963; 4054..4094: -0.13 mag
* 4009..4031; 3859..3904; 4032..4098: -0.09 mag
